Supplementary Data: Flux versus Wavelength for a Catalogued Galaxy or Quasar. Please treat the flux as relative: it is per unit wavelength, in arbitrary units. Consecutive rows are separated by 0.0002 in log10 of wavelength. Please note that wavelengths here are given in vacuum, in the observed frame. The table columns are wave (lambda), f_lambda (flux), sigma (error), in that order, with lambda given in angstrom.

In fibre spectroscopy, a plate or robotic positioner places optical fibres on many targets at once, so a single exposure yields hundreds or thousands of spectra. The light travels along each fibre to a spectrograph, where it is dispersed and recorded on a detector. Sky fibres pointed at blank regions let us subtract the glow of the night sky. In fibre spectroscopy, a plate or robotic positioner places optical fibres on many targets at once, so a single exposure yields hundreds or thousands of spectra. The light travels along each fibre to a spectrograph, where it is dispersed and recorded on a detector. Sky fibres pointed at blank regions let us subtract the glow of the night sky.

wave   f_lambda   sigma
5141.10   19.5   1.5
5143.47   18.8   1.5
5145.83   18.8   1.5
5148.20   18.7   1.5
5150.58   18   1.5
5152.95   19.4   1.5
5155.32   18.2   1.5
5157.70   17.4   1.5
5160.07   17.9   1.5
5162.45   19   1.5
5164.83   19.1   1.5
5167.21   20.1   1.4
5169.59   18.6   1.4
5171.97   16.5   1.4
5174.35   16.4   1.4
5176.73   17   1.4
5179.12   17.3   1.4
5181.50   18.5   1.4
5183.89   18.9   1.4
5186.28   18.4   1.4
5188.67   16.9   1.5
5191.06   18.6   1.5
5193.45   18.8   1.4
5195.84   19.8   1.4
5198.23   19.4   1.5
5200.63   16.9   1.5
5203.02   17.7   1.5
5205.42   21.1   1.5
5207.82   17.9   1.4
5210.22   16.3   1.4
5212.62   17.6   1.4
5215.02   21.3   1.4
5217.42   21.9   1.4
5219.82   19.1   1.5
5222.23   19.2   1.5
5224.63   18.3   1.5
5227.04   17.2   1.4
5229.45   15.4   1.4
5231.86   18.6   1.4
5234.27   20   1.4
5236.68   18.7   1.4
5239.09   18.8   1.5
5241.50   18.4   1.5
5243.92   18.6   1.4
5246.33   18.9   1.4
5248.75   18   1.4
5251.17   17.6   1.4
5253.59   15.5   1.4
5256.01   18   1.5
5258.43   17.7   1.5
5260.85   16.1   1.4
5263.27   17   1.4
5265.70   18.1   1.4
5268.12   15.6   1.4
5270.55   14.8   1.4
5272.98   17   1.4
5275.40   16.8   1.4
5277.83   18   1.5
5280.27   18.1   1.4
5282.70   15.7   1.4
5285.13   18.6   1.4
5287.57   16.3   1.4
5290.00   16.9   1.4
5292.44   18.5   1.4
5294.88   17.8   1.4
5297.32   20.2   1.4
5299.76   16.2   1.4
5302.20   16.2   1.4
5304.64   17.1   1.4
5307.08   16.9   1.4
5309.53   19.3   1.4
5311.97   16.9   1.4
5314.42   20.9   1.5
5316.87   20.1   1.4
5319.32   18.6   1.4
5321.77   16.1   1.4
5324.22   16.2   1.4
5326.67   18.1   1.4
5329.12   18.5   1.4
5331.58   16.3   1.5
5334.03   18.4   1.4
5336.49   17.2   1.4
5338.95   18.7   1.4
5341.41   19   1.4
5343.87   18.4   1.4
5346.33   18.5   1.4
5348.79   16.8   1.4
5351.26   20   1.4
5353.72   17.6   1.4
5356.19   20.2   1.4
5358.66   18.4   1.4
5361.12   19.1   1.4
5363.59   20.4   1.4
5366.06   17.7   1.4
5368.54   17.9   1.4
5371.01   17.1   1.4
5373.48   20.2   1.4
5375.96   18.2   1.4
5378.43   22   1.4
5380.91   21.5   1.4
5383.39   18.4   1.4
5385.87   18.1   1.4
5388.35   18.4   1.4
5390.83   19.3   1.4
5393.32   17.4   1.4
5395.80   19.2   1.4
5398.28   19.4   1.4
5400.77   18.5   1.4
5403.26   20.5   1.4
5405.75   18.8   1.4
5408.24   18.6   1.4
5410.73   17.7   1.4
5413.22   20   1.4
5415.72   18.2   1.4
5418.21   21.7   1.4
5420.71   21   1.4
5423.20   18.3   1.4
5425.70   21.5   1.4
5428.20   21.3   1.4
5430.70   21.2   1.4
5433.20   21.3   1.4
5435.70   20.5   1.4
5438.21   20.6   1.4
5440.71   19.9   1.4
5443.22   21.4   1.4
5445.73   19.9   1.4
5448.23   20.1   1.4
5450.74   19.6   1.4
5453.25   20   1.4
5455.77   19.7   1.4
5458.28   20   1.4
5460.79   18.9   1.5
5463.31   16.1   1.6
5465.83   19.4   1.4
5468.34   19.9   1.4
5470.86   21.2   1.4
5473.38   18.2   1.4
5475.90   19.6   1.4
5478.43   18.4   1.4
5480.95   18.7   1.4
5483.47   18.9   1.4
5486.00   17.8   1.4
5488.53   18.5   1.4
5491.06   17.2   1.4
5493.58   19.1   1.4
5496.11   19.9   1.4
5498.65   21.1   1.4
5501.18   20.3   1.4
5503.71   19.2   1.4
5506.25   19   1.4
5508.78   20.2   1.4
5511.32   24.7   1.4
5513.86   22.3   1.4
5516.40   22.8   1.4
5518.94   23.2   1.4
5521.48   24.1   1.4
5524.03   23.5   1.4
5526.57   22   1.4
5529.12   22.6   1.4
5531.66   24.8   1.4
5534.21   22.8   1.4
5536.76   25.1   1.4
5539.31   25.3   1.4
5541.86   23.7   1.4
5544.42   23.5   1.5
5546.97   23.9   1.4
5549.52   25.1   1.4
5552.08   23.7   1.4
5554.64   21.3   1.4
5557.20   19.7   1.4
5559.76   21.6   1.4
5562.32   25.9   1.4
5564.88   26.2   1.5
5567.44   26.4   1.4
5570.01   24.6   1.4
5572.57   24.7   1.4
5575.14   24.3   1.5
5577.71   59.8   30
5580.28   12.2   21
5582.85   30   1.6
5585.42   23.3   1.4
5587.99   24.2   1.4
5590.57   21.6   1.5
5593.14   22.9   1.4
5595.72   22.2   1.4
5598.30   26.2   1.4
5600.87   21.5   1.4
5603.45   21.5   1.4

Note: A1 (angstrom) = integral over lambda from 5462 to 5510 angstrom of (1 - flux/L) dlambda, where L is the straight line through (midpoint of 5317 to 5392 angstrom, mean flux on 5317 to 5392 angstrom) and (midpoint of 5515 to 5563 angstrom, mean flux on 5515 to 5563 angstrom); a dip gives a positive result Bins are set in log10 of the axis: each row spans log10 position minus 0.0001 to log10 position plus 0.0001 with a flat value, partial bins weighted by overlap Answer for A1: 6.31 angstrom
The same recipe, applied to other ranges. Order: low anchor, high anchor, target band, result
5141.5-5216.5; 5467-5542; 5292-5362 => 5.3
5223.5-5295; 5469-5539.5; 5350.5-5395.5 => 0.3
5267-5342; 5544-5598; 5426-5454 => 1.1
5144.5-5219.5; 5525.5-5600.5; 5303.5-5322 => 2.0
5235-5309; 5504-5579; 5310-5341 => 1.3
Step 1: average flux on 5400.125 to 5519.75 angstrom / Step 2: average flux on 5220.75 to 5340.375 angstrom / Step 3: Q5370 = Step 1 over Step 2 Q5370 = 1.12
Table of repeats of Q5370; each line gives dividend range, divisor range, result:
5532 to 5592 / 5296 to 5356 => 1.39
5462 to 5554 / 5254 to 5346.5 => 1.21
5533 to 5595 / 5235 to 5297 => 1.43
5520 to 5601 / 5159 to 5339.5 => 1.38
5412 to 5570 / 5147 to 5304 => 1.18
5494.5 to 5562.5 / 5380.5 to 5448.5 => 1.14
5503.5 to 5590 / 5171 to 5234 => 1.33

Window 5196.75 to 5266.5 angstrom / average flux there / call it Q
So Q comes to 18.3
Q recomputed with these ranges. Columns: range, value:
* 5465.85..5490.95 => 19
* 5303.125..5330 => 18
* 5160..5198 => 18.3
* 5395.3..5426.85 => 19.5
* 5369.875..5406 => 19.1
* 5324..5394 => 18.6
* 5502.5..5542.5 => 22.8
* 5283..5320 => 18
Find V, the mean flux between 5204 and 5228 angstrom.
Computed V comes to 19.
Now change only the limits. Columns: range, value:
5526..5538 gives 23.5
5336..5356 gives 18.4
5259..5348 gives 17.6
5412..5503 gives 19.7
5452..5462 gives 19.7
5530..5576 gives 24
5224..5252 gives 18.2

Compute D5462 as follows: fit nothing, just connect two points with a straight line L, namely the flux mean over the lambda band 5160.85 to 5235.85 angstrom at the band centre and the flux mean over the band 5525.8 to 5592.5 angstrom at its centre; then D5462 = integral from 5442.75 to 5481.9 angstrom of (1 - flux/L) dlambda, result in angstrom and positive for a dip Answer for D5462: 6.4 angstrom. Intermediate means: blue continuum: 18.4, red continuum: 24.9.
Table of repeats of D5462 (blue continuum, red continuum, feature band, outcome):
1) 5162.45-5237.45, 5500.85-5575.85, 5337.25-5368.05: 2.87 angstrom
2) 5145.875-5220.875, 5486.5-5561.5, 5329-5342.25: 1.41 angstrom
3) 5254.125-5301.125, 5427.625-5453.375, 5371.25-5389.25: -0.12 angstrom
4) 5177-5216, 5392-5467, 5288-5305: 1.29 angstrom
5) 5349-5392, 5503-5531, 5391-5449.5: 0.80 angstrom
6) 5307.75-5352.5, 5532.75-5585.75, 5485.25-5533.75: 5.37 angstrom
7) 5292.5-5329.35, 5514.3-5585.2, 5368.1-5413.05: 2.77 angstrom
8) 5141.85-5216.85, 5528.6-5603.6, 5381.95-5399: 2.54 angstrom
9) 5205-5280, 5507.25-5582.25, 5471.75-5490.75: 3.75 angstrom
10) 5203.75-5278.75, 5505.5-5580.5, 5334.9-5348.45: 1.27 angstrom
